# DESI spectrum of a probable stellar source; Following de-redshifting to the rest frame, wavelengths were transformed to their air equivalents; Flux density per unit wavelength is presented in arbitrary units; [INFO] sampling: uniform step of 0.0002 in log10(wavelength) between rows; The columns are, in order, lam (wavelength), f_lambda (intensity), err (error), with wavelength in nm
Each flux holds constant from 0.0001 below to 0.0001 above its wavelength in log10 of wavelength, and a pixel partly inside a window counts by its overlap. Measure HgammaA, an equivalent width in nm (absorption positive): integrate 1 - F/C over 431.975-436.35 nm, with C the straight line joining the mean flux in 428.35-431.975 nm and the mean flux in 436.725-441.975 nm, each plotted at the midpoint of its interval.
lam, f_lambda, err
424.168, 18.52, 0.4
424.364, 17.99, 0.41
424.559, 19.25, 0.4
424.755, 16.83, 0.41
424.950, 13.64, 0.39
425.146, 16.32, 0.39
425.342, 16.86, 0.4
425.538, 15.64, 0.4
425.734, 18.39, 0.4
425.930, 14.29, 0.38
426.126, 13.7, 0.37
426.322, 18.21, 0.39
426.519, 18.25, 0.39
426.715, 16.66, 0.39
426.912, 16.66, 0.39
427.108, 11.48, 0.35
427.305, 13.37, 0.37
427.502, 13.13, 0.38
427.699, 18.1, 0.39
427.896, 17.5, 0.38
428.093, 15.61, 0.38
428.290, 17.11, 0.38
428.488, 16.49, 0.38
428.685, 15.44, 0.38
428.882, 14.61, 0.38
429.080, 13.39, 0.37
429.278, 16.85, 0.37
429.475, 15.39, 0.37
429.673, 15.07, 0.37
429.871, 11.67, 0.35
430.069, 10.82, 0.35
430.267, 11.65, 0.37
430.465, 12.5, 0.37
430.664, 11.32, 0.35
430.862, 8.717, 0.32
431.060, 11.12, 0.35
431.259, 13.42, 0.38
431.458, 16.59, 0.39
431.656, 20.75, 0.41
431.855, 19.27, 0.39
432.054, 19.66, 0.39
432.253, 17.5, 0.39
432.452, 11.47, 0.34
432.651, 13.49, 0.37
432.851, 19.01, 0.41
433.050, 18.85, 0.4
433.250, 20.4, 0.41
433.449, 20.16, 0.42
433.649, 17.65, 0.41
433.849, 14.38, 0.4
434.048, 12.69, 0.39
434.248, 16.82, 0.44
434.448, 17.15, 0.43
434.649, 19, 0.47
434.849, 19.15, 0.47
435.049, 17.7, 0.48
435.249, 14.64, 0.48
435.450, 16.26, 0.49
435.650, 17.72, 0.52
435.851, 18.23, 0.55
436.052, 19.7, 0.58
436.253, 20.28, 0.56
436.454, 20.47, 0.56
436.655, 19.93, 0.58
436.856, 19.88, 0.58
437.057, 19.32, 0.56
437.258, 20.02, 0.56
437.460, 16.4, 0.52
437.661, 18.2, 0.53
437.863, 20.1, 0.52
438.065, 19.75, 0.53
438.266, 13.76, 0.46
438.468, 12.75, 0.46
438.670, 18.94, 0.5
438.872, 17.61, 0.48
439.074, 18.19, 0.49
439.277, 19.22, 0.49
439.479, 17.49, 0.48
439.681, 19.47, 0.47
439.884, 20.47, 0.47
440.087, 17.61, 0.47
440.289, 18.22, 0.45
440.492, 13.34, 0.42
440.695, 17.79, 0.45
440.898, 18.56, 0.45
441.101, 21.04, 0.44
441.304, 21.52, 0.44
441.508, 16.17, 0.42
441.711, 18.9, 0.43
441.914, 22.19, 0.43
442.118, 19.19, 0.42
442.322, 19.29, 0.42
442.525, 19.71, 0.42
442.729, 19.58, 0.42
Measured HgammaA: -0.37 nm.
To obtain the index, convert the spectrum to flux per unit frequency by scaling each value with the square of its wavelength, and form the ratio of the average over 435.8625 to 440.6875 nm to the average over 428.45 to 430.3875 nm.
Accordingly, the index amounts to 1.4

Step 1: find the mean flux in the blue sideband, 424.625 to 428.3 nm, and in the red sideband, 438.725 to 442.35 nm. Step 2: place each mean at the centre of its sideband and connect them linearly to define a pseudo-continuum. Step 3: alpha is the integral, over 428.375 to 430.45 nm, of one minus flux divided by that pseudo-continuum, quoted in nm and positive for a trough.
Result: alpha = 0.30 nm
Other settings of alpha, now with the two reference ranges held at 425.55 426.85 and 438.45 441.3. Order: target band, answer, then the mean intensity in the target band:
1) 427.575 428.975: 0.03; 16.4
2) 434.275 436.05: 0.00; 17.6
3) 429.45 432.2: 0.47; 14.2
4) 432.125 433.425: 0.02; 17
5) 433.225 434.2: 0.04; 16.8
